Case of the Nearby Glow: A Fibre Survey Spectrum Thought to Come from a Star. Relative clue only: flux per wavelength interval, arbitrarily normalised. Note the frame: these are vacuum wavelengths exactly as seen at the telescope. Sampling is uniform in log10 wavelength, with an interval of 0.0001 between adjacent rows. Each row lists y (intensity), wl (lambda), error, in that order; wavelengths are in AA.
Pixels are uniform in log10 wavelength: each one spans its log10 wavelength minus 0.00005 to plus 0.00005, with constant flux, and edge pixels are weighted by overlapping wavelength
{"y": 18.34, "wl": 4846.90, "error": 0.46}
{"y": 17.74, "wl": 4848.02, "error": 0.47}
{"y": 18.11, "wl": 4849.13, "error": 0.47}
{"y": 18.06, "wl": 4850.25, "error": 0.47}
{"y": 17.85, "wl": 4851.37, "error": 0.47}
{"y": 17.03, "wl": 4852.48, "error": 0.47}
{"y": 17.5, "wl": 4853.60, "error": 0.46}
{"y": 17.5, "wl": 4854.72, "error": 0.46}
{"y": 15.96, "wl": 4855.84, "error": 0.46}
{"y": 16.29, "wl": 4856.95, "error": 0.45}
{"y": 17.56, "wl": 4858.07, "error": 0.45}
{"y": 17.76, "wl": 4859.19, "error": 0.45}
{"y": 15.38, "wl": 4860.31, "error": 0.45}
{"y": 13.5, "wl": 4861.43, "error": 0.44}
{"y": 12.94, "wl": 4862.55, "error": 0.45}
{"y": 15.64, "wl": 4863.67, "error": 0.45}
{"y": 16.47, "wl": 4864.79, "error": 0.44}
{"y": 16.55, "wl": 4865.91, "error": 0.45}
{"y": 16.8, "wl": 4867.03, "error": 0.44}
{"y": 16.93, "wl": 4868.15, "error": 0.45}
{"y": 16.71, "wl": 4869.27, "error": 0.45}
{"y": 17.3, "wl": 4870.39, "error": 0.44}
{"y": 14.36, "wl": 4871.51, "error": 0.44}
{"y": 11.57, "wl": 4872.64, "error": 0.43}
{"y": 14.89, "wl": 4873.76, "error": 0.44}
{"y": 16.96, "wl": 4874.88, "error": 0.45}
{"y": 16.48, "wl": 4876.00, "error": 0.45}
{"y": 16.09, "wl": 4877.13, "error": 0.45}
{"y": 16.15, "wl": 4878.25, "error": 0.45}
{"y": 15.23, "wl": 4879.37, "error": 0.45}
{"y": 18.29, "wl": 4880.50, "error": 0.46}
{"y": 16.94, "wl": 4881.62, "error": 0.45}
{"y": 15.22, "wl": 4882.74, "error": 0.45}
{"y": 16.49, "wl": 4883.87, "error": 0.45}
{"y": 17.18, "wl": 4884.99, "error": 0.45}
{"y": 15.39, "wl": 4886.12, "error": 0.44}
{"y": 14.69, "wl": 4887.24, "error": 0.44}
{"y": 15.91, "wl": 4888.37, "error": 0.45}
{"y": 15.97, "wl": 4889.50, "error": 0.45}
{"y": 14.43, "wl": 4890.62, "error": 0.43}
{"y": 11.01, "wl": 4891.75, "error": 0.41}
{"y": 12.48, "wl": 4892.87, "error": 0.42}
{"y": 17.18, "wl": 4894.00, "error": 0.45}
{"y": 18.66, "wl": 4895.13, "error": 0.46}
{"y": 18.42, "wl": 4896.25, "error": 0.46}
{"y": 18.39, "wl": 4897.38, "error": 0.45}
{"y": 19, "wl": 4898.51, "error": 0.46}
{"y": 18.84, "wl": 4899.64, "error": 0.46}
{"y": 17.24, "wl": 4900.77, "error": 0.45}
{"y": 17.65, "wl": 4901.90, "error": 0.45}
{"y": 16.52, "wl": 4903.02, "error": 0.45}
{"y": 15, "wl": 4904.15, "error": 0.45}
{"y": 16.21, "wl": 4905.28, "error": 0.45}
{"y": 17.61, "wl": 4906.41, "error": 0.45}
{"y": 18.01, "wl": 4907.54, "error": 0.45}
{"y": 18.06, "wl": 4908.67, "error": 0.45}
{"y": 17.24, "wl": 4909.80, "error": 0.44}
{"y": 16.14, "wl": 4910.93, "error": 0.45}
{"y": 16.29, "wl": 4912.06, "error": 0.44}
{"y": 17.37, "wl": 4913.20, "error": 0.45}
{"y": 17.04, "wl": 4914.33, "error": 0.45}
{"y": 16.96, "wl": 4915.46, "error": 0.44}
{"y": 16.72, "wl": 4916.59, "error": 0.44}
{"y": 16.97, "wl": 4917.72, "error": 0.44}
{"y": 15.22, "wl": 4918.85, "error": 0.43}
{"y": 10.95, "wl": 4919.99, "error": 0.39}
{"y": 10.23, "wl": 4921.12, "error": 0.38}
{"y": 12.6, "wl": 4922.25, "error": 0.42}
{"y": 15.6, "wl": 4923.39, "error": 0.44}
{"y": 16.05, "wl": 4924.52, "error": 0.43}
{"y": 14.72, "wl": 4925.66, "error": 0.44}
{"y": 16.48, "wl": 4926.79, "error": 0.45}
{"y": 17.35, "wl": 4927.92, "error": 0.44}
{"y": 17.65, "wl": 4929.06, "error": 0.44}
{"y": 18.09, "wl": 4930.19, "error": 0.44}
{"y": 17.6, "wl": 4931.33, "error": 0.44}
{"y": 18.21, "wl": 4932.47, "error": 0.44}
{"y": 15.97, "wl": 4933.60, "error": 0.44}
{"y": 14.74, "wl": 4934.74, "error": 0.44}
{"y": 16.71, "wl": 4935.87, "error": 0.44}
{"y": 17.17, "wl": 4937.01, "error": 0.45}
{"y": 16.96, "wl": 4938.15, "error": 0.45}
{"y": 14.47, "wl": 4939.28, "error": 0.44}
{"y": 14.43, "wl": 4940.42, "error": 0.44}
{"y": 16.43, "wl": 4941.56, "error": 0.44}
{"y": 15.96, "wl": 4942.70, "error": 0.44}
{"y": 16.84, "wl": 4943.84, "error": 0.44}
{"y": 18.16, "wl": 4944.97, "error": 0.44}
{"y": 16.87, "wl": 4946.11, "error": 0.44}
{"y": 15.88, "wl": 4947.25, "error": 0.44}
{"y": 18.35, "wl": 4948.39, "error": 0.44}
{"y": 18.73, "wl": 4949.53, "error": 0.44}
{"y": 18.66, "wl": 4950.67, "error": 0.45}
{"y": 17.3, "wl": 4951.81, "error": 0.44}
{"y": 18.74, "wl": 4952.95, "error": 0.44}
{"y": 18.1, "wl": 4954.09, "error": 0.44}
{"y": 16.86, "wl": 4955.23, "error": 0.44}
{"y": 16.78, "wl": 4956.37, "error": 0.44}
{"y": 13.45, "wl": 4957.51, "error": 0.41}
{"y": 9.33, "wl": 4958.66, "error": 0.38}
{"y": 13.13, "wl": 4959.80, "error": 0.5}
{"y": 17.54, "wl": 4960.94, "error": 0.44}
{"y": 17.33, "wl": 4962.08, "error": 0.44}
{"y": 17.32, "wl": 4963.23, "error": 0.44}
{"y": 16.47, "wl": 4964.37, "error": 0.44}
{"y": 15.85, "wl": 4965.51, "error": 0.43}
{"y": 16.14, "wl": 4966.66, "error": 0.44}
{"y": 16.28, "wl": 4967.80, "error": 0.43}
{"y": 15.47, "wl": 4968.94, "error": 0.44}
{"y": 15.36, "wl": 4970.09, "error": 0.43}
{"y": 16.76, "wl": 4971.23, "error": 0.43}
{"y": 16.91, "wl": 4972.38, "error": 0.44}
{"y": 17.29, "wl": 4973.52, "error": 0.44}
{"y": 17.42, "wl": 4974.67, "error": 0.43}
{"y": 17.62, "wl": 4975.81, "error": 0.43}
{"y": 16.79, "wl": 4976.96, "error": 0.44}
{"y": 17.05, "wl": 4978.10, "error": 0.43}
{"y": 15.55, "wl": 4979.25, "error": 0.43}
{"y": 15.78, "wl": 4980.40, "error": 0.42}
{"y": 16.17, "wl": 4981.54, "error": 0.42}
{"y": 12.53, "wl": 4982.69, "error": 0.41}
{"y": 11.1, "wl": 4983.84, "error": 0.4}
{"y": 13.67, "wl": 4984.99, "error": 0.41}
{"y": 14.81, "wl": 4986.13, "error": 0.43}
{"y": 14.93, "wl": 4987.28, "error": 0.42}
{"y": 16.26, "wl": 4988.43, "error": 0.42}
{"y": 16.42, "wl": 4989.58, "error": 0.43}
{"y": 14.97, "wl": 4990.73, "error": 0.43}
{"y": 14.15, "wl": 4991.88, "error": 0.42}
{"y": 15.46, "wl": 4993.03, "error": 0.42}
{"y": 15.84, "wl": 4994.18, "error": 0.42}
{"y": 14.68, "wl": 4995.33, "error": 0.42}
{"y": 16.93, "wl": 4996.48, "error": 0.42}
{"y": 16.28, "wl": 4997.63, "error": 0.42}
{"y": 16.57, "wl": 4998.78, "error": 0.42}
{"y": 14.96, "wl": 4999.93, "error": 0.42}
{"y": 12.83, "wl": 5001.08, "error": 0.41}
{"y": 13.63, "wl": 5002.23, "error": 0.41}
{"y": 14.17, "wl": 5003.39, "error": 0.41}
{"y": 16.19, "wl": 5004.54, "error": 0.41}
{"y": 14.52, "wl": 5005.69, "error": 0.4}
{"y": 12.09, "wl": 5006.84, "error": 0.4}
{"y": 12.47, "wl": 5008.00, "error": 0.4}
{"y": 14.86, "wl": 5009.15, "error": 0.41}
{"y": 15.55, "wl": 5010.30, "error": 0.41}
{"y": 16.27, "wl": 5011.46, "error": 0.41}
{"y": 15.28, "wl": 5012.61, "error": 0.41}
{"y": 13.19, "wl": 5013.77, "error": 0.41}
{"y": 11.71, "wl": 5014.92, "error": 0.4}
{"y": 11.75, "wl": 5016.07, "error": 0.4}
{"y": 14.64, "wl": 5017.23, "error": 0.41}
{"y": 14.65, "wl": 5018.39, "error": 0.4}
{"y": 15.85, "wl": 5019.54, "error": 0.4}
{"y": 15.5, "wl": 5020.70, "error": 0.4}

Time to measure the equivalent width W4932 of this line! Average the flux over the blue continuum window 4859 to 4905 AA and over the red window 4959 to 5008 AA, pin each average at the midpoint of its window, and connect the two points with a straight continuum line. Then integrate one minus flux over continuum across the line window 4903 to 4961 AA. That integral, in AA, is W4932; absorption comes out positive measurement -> -1.8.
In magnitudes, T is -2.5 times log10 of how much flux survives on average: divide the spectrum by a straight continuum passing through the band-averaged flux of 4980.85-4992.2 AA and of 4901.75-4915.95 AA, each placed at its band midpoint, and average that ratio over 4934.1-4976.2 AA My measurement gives -0.06 mag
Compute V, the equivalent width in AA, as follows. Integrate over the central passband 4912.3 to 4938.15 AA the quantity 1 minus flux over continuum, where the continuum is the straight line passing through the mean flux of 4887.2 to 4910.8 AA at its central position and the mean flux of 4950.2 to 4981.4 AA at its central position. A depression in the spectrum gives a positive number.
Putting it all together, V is 0.9 AA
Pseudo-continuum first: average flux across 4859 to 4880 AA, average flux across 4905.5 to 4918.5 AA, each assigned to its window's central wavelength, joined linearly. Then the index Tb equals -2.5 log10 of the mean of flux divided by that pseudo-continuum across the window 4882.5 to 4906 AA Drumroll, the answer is 0.012 mag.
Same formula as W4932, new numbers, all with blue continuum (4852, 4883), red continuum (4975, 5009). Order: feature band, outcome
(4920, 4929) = 0.54 AA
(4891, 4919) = -1.90 AA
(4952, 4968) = -0.73 AA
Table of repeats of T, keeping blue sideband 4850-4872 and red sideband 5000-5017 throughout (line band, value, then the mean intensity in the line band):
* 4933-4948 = -0.08 mag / 16.2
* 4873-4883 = -0.01 mag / 16.2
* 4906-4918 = -0.11 mag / 17.1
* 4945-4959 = -0.13 mag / 16.8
